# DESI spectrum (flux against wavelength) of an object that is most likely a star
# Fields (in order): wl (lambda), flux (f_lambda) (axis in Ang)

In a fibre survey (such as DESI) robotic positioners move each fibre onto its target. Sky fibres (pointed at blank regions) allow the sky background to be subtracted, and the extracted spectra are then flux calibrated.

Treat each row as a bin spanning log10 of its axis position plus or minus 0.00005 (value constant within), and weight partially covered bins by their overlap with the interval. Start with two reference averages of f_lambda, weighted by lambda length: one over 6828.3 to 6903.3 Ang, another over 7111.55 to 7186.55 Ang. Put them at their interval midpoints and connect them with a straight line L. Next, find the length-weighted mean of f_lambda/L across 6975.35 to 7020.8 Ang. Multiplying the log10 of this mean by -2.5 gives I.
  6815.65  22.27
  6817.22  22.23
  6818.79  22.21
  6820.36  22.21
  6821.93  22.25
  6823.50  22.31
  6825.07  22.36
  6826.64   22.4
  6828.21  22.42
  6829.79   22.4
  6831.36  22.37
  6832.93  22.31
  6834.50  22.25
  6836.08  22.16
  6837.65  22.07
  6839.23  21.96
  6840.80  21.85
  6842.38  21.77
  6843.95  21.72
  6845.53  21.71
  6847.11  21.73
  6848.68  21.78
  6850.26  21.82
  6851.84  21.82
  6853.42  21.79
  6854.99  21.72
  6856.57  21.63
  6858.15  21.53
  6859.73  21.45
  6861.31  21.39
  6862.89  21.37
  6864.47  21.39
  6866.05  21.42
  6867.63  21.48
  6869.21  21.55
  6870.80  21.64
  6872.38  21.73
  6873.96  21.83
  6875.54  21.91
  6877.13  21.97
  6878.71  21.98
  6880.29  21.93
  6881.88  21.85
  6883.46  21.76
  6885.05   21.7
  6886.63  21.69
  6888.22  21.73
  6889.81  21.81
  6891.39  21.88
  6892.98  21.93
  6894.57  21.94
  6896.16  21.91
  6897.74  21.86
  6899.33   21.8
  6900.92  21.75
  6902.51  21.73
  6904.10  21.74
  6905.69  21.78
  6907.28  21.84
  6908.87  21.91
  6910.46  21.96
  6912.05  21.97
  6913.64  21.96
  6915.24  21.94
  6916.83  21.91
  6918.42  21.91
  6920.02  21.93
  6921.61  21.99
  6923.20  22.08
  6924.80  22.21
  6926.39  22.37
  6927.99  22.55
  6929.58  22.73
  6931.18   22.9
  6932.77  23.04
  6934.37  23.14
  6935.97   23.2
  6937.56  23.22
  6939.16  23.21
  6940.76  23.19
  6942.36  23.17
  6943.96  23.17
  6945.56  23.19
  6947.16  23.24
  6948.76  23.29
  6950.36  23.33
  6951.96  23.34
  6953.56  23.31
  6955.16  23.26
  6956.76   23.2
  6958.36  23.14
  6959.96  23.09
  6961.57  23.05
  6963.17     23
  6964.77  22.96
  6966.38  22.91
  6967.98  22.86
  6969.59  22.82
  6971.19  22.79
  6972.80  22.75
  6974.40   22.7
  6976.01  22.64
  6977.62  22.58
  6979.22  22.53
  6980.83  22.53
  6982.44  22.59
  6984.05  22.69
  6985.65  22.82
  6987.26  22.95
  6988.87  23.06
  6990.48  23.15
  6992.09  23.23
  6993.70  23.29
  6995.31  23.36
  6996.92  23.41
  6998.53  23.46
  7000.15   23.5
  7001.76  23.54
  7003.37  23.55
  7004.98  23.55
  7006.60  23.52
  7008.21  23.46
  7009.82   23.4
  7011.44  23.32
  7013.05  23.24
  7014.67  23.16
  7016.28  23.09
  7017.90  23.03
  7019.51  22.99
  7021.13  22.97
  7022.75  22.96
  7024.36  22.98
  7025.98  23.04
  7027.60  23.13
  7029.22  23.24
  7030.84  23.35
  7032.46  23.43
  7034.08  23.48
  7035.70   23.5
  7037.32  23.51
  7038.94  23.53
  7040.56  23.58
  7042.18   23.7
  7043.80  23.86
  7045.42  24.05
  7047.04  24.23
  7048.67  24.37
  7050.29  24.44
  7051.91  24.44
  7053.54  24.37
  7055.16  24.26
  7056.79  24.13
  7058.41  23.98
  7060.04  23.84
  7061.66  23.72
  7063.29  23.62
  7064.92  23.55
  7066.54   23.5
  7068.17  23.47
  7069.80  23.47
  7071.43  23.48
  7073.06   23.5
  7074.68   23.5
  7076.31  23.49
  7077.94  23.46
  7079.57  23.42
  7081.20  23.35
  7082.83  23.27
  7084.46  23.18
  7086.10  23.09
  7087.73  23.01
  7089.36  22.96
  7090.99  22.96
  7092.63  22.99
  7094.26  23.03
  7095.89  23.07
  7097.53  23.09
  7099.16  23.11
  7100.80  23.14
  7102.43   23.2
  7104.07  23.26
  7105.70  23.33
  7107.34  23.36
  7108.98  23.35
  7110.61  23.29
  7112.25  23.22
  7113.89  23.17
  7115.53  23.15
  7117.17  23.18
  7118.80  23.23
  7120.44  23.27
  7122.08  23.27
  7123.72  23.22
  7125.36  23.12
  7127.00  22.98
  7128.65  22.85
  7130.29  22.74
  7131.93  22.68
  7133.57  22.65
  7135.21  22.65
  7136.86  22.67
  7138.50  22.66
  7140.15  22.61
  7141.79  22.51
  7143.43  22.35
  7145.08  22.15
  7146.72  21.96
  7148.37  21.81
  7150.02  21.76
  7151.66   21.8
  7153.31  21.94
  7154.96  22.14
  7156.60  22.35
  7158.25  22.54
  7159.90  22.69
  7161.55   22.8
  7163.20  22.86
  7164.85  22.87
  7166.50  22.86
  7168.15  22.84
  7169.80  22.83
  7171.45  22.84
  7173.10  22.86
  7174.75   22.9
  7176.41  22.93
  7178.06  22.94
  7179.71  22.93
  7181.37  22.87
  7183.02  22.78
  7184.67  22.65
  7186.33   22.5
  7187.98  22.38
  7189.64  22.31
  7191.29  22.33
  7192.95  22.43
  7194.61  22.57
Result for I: -0.04 mag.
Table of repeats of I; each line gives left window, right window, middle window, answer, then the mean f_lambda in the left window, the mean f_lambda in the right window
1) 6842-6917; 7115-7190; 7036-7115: -0.05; 21.8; 22.7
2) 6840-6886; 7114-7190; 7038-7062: -0.08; 21.7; 22.7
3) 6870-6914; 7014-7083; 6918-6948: -0.02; 21.8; 23.6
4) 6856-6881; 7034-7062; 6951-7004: 0.00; 21.6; 24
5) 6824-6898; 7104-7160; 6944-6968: -0.05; 21.8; 22.7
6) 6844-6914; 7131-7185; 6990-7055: -0.06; 21.8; 22.6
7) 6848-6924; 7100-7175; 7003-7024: -0.05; 21.8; 22.8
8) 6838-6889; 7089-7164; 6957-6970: -0.04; 21.7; 22.8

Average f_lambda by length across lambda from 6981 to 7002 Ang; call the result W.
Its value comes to 23.1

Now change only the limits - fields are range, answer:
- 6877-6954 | 22.3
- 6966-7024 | 23.1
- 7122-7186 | 22.6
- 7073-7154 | 22.9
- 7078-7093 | 23.1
